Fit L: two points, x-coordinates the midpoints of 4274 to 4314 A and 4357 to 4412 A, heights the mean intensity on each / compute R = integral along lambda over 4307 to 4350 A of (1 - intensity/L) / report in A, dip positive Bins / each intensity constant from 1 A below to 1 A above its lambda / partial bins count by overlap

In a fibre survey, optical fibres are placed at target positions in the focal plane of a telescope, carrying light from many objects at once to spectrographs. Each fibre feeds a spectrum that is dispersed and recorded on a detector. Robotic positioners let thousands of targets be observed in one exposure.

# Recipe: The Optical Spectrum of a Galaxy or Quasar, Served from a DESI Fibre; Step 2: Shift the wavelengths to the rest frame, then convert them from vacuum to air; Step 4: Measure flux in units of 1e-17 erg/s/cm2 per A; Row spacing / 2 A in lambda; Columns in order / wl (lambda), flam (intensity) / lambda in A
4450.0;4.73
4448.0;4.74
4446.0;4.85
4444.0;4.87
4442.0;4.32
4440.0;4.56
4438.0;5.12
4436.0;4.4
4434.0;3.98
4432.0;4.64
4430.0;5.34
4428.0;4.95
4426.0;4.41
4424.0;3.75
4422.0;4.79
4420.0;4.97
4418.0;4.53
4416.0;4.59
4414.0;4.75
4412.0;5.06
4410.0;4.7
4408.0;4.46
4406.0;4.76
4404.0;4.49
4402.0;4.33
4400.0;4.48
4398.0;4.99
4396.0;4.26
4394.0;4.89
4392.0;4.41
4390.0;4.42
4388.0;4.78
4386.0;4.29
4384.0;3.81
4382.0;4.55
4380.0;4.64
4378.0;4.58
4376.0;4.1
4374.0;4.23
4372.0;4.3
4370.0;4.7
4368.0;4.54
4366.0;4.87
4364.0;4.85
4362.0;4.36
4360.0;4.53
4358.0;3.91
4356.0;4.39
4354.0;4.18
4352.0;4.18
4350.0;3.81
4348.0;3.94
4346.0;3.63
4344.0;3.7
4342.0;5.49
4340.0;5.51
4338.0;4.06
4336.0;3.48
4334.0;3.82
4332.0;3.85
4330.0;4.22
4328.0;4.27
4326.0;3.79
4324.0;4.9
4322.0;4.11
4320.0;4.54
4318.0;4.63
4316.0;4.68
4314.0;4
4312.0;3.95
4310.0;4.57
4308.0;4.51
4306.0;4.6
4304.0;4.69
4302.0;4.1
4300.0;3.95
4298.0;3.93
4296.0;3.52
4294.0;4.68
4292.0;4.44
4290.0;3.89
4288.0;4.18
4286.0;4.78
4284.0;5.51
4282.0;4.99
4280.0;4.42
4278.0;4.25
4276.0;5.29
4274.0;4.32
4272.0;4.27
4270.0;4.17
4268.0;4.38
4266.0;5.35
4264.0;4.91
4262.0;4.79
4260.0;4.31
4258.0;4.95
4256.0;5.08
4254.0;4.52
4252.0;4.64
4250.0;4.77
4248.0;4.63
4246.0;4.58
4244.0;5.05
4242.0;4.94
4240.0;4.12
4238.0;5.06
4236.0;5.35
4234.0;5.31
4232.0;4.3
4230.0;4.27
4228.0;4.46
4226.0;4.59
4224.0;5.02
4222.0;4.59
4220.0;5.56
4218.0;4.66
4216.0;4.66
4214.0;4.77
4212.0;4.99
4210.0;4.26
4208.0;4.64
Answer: 1.9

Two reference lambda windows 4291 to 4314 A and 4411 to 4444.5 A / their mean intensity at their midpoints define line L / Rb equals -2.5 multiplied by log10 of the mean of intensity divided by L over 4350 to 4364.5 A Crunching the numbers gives 0.03 mag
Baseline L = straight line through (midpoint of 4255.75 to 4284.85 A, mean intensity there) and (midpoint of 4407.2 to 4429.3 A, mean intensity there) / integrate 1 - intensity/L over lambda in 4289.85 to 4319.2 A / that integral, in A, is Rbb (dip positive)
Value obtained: 2.6 A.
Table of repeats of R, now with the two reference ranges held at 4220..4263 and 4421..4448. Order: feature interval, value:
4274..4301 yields 1.6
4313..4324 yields 0.6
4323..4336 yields 1.7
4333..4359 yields 2.9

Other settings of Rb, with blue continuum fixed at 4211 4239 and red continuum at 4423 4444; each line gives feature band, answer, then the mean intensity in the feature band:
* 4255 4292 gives 0.026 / 4.65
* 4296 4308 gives 0.125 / 4.21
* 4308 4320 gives 0.077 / 4.39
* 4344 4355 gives 0.188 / 3.93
